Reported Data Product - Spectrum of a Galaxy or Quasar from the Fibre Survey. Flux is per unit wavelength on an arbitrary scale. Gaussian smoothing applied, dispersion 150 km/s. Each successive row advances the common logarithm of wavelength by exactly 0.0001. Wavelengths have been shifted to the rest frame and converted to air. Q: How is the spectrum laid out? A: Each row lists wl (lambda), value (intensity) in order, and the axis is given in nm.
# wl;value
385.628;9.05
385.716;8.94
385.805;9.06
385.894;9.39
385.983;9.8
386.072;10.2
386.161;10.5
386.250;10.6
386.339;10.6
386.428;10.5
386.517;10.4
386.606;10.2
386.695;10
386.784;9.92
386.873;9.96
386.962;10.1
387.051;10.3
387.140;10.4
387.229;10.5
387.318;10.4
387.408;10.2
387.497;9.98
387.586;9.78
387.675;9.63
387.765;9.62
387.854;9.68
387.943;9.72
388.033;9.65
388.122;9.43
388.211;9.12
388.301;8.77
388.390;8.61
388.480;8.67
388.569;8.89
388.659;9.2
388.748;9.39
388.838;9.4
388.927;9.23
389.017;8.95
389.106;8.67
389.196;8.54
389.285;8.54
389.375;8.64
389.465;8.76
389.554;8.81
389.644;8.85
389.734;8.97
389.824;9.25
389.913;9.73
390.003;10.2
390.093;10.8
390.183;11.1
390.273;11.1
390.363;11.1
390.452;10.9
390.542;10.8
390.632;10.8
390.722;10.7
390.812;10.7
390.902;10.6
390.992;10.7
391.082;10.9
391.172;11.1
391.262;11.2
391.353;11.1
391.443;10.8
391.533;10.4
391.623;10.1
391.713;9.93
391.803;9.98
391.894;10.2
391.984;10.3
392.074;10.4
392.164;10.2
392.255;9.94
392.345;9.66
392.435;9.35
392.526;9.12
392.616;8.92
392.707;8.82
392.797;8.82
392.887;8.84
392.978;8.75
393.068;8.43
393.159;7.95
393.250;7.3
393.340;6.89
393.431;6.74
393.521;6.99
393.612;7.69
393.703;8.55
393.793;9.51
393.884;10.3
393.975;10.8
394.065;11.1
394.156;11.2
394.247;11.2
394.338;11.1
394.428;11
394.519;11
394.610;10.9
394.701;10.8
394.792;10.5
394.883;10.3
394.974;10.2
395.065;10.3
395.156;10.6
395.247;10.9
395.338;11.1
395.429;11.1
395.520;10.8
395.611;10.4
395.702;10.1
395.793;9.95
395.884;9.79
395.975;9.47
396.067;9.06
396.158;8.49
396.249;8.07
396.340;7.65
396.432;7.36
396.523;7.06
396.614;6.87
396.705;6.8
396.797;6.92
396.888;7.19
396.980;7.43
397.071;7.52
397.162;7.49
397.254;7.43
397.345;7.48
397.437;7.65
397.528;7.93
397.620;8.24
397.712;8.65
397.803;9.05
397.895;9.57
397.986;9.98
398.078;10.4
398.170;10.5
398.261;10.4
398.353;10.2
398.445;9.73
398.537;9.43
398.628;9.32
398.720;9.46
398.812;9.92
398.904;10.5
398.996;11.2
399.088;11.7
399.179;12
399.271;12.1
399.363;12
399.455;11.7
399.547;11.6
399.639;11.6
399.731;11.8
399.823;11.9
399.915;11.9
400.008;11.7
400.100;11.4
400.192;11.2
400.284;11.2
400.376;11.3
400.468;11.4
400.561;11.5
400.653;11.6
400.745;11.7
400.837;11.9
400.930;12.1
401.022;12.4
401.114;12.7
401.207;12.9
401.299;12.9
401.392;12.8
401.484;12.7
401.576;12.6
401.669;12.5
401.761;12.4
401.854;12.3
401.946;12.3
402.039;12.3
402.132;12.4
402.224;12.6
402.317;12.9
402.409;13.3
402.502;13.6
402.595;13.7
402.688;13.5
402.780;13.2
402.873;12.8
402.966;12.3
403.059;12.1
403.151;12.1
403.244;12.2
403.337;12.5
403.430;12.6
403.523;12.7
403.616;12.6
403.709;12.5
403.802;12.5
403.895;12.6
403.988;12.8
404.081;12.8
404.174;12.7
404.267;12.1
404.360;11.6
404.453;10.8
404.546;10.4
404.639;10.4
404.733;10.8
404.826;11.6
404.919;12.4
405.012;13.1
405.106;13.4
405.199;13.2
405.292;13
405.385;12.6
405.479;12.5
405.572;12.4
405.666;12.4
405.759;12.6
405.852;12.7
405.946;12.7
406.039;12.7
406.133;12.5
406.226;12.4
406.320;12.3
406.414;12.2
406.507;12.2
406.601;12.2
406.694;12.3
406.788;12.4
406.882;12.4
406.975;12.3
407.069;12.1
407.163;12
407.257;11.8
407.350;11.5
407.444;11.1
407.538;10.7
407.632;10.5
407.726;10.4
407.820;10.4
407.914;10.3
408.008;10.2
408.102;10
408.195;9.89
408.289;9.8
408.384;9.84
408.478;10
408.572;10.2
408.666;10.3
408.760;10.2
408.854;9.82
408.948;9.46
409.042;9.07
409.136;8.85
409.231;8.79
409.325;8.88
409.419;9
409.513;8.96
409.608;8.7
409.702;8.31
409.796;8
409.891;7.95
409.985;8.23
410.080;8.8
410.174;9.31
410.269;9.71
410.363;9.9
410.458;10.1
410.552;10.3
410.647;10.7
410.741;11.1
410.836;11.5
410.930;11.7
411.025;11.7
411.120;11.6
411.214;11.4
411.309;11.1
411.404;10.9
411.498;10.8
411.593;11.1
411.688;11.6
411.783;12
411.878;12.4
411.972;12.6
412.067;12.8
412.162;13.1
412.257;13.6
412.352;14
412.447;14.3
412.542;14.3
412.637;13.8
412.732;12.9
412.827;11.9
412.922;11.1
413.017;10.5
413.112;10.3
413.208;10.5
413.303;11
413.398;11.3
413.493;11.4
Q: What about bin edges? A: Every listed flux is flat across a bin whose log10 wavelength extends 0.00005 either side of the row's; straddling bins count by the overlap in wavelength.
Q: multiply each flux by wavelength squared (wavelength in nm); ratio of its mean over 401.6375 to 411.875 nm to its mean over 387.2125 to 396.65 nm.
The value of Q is 1.27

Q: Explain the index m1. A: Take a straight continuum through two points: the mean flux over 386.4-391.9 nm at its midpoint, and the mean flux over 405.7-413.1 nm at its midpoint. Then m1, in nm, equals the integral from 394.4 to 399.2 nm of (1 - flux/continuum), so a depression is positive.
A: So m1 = 0.45 nm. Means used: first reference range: 9.91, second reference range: 11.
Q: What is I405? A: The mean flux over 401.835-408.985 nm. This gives 11.9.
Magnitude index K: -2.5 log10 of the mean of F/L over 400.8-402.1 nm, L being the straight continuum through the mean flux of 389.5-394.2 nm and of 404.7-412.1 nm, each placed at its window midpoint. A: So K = -0.19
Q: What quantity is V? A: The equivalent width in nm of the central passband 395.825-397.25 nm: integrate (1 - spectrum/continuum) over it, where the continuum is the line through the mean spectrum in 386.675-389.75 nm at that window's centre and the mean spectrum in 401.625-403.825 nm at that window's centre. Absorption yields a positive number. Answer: 0.44 nm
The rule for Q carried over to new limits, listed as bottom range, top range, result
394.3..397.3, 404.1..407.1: 1.39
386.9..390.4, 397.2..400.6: 1.15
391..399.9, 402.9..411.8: 1.23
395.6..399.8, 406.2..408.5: 1.26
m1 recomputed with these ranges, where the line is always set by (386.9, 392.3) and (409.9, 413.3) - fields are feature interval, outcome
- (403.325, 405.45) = -0.26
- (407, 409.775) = 0.29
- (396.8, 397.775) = 0.26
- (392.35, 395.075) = 0.20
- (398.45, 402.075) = -0.35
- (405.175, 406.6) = -0.19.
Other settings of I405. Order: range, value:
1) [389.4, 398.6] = 9.52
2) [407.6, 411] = 9.71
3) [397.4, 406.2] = 11.8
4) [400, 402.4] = 12.2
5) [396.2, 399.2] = 8.8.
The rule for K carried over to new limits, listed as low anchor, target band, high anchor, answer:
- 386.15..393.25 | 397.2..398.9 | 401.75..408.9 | 0.19 mag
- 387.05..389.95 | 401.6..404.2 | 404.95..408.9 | -0.14 mag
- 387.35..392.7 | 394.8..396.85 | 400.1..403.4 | 0.19 mag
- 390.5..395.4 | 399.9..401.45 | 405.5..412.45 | -0.15 mag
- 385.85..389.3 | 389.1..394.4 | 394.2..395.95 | 0.05 mag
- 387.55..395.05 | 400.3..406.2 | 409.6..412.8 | -0.17 mag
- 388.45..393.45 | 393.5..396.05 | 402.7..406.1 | 0.01 mag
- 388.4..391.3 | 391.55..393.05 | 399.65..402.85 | 0.08 mag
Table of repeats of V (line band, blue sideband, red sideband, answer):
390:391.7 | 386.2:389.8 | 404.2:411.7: -0.184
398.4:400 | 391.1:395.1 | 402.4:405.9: 0.025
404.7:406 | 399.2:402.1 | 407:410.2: -0.223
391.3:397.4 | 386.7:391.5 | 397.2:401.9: 0.643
